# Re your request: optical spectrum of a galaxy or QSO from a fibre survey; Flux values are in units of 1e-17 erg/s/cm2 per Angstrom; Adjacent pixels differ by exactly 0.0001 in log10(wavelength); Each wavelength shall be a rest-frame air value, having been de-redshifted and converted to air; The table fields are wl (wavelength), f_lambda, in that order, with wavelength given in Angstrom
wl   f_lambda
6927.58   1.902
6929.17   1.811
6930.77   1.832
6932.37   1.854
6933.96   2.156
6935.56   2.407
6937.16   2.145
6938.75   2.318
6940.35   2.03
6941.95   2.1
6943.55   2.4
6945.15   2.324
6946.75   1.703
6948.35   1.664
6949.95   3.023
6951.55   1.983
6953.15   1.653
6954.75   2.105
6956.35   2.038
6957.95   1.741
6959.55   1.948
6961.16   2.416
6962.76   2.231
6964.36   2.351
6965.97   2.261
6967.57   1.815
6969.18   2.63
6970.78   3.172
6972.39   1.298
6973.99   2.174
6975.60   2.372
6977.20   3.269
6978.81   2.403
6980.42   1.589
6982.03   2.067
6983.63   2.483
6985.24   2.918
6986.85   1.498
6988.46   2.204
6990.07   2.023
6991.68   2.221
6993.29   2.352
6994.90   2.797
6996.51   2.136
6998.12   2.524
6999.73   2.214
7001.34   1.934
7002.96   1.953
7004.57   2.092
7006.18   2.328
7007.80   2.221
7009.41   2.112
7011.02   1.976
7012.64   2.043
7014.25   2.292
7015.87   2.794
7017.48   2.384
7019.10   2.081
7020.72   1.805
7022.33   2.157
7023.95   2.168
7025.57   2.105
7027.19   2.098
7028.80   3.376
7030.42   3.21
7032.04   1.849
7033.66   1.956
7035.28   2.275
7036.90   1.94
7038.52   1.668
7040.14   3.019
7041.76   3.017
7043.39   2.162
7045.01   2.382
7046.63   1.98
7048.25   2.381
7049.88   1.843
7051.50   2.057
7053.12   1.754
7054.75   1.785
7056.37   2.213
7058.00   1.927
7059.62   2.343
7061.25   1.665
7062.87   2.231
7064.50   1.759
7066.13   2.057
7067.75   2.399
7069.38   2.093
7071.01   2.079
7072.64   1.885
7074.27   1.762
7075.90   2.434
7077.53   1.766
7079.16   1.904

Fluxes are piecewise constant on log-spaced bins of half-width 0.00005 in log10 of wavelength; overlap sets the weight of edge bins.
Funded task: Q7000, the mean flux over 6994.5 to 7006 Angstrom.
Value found 2.22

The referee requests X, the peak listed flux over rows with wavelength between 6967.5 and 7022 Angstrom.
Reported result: 3.269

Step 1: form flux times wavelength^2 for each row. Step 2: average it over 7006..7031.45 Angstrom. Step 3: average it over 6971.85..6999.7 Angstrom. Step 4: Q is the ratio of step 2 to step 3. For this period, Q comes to 1.03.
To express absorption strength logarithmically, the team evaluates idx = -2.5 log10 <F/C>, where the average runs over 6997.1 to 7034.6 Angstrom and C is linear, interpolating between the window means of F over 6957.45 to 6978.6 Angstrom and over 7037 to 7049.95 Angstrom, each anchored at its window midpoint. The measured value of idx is 0.03 mag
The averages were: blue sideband 2.29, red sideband 2.31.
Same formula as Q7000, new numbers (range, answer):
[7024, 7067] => 2.19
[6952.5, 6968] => 2.07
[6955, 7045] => 2.26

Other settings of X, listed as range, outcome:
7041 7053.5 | 3.017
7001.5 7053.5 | 3.376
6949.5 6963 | 3.023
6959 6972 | 3.172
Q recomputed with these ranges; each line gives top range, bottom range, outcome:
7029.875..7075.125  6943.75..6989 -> 0.99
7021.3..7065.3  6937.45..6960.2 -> 1.09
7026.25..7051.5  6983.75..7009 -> 1.06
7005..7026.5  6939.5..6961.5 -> 1.07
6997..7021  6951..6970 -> 1.06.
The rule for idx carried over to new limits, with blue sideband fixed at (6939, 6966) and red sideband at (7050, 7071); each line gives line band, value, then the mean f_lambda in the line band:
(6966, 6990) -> -0.09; 2.27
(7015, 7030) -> -0.15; 2.35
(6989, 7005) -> -0.08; 2.23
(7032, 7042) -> -0.10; 2.23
